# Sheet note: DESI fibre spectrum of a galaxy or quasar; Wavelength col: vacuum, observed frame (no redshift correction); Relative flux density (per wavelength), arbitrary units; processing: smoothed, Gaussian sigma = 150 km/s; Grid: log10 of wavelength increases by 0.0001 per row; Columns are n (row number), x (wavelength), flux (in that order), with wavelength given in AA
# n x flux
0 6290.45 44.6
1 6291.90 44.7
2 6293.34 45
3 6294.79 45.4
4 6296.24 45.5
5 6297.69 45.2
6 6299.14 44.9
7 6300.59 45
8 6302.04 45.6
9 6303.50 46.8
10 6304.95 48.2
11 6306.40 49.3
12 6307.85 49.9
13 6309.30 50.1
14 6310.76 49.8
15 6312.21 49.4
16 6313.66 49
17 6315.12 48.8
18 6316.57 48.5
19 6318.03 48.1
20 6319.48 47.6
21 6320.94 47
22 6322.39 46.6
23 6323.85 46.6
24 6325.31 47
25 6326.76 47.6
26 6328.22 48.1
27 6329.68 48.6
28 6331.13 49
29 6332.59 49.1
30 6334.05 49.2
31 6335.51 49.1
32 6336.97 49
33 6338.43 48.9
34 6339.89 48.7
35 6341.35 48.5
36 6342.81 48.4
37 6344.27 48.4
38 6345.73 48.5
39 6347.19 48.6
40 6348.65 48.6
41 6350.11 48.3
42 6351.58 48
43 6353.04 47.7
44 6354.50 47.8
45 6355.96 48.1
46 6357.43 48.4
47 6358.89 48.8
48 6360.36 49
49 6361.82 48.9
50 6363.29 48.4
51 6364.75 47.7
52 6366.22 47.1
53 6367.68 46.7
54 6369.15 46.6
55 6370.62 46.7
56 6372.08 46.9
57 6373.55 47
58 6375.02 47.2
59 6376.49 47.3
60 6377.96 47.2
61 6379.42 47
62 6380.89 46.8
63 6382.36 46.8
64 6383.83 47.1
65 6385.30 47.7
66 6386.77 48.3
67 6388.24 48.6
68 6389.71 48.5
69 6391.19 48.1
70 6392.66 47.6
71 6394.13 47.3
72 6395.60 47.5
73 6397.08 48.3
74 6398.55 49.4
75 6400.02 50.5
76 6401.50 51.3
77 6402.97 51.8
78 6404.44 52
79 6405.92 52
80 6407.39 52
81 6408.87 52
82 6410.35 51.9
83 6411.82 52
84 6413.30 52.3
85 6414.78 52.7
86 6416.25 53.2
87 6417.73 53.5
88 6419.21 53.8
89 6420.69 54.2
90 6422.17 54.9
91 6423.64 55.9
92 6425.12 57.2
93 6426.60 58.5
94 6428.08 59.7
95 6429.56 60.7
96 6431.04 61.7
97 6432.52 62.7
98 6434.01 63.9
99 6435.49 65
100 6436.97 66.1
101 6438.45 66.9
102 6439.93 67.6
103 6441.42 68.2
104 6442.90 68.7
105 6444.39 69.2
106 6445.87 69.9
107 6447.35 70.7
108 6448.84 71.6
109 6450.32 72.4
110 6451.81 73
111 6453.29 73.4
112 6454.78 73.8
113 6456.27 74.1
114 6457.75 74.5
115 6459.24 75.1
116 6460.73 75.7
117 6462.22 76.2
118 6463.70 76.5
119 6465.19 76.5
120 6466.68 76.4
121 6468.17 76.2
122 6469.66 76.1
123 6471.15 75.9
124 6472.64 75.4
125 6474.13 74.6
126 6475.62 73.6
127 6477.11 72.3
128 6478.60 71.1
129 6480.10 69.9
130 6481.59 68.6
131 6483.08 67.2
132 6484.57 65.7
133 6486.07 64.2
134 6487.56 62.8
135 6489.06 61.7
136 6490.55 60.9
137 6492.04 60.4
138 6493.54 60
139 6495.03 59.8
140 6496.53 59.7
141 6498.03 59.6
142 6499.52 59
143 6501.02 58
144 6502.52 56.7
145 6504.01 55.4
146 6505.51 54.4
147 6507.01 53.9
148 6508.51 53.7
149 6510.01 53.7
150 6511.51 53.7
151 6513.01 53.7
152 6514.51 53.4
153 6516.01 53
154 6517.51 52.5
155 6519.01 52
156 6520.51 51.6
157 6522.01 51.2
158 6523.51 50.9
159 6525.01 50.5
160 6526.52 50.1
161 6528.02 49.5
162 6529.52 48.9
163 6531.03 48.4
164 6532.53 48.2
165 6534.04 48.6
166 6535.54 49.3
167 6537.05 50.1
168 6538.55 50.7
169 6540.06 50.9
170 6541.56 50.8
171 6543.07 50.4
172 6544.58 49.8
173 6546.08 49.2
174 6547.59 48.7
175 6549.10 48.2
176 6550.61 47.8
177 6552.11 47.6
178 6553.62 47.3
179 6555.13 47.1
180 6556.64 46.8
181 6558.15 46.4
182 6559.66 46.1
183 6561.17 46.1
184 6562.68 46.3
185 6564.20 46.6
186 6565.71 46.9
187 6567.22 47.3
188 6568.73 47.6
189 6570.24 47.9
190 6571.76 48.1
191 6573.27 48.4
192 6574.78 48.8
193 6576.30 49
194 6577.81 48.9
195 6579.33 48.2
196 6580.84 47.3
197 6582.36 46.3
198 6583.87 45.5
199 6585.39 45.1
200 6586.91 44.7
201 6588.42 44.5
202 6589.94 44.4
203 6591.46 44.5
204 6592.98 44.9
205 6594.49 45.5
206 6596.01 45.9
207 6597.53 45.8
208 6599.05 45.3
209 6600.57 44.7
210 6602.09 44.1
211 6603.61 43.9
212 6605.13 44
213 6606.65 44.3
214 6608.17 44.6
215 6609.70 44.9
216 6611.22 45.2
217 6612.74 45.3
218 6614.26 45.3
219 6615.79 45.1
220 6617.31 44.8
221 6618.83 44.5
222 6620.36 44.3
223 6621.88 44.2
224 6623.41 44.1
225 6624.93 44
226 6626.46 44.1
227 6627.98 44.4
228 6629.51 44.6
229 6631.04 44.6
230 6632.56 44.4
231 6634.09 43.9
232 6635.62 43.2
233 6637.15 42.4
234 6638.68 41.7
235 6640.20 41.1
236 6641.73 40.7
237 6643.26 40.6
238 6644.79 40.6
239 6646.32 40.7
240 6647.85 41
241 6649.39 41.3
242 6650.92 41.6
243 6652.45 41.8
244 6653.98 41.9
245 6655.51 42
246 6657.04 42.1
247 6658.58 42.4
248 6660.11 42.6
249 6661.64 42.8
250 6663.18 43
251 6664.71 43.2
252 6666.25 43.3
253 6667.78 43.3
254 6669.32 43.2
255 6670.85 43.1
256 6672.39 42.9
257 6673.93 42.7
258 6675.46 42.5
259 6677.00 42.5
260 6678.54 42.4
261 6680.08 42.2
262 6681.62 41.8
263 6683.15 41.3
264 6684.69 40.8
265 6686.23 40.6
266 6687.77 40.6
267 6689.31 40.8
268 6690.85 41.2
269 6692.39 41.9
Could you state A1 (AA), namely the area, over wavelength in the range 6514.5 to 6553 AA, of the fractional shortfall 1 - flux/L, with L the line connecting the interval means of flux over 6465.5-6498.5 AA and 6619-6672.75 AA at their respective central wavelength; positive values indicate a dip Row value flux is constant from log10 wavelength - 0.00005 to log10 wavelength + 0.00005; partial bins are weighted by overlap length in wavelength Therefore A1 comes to 6.4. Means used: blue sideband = 68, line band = 50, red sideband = 42.7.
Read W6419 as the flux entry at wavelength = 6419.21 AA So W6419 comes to 53.8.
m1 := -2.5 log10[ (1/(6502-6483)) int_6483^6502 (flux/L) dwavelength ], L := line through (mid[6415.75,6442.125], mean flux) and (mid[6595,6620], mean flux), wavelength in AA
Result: -0.12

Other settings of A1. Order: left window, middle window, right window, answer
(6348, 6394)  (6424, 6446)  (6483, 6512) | -4.4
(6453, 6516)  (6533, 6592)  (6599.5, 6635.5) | 6.2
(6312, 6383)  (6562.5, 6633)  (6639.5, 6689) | -3.9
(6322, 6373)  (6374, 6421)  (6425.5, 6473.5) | 7.3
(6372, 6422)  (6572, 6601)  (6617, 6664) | -1.3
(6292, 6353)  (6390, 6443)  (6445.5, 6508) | 4.1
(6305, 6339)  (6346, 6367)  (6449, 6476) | 2.6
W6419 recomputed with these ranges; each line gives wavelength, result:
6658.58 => 42.4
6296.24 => 45.5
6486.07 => 64.2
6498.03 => 59.6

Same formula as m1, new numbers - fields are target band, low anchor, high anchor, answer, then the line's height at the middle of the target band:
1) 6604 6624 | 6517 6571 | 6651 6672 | 0.012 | 45.1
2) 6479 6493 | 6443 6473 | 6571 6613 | 0.057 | 68.1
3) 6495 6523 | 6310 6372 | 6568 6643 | -0.186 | 46.2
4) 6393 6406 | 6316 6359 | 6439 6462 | 0.223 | 61.2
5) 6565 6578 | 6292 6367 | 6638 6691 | -0.107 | 43.6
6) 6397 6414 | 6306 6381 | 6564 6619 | -0.084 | 47.6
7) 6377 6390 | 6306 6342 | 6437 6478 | 0.242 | 59.4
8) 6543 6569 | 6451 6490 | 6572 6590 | 0.111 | 52.6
